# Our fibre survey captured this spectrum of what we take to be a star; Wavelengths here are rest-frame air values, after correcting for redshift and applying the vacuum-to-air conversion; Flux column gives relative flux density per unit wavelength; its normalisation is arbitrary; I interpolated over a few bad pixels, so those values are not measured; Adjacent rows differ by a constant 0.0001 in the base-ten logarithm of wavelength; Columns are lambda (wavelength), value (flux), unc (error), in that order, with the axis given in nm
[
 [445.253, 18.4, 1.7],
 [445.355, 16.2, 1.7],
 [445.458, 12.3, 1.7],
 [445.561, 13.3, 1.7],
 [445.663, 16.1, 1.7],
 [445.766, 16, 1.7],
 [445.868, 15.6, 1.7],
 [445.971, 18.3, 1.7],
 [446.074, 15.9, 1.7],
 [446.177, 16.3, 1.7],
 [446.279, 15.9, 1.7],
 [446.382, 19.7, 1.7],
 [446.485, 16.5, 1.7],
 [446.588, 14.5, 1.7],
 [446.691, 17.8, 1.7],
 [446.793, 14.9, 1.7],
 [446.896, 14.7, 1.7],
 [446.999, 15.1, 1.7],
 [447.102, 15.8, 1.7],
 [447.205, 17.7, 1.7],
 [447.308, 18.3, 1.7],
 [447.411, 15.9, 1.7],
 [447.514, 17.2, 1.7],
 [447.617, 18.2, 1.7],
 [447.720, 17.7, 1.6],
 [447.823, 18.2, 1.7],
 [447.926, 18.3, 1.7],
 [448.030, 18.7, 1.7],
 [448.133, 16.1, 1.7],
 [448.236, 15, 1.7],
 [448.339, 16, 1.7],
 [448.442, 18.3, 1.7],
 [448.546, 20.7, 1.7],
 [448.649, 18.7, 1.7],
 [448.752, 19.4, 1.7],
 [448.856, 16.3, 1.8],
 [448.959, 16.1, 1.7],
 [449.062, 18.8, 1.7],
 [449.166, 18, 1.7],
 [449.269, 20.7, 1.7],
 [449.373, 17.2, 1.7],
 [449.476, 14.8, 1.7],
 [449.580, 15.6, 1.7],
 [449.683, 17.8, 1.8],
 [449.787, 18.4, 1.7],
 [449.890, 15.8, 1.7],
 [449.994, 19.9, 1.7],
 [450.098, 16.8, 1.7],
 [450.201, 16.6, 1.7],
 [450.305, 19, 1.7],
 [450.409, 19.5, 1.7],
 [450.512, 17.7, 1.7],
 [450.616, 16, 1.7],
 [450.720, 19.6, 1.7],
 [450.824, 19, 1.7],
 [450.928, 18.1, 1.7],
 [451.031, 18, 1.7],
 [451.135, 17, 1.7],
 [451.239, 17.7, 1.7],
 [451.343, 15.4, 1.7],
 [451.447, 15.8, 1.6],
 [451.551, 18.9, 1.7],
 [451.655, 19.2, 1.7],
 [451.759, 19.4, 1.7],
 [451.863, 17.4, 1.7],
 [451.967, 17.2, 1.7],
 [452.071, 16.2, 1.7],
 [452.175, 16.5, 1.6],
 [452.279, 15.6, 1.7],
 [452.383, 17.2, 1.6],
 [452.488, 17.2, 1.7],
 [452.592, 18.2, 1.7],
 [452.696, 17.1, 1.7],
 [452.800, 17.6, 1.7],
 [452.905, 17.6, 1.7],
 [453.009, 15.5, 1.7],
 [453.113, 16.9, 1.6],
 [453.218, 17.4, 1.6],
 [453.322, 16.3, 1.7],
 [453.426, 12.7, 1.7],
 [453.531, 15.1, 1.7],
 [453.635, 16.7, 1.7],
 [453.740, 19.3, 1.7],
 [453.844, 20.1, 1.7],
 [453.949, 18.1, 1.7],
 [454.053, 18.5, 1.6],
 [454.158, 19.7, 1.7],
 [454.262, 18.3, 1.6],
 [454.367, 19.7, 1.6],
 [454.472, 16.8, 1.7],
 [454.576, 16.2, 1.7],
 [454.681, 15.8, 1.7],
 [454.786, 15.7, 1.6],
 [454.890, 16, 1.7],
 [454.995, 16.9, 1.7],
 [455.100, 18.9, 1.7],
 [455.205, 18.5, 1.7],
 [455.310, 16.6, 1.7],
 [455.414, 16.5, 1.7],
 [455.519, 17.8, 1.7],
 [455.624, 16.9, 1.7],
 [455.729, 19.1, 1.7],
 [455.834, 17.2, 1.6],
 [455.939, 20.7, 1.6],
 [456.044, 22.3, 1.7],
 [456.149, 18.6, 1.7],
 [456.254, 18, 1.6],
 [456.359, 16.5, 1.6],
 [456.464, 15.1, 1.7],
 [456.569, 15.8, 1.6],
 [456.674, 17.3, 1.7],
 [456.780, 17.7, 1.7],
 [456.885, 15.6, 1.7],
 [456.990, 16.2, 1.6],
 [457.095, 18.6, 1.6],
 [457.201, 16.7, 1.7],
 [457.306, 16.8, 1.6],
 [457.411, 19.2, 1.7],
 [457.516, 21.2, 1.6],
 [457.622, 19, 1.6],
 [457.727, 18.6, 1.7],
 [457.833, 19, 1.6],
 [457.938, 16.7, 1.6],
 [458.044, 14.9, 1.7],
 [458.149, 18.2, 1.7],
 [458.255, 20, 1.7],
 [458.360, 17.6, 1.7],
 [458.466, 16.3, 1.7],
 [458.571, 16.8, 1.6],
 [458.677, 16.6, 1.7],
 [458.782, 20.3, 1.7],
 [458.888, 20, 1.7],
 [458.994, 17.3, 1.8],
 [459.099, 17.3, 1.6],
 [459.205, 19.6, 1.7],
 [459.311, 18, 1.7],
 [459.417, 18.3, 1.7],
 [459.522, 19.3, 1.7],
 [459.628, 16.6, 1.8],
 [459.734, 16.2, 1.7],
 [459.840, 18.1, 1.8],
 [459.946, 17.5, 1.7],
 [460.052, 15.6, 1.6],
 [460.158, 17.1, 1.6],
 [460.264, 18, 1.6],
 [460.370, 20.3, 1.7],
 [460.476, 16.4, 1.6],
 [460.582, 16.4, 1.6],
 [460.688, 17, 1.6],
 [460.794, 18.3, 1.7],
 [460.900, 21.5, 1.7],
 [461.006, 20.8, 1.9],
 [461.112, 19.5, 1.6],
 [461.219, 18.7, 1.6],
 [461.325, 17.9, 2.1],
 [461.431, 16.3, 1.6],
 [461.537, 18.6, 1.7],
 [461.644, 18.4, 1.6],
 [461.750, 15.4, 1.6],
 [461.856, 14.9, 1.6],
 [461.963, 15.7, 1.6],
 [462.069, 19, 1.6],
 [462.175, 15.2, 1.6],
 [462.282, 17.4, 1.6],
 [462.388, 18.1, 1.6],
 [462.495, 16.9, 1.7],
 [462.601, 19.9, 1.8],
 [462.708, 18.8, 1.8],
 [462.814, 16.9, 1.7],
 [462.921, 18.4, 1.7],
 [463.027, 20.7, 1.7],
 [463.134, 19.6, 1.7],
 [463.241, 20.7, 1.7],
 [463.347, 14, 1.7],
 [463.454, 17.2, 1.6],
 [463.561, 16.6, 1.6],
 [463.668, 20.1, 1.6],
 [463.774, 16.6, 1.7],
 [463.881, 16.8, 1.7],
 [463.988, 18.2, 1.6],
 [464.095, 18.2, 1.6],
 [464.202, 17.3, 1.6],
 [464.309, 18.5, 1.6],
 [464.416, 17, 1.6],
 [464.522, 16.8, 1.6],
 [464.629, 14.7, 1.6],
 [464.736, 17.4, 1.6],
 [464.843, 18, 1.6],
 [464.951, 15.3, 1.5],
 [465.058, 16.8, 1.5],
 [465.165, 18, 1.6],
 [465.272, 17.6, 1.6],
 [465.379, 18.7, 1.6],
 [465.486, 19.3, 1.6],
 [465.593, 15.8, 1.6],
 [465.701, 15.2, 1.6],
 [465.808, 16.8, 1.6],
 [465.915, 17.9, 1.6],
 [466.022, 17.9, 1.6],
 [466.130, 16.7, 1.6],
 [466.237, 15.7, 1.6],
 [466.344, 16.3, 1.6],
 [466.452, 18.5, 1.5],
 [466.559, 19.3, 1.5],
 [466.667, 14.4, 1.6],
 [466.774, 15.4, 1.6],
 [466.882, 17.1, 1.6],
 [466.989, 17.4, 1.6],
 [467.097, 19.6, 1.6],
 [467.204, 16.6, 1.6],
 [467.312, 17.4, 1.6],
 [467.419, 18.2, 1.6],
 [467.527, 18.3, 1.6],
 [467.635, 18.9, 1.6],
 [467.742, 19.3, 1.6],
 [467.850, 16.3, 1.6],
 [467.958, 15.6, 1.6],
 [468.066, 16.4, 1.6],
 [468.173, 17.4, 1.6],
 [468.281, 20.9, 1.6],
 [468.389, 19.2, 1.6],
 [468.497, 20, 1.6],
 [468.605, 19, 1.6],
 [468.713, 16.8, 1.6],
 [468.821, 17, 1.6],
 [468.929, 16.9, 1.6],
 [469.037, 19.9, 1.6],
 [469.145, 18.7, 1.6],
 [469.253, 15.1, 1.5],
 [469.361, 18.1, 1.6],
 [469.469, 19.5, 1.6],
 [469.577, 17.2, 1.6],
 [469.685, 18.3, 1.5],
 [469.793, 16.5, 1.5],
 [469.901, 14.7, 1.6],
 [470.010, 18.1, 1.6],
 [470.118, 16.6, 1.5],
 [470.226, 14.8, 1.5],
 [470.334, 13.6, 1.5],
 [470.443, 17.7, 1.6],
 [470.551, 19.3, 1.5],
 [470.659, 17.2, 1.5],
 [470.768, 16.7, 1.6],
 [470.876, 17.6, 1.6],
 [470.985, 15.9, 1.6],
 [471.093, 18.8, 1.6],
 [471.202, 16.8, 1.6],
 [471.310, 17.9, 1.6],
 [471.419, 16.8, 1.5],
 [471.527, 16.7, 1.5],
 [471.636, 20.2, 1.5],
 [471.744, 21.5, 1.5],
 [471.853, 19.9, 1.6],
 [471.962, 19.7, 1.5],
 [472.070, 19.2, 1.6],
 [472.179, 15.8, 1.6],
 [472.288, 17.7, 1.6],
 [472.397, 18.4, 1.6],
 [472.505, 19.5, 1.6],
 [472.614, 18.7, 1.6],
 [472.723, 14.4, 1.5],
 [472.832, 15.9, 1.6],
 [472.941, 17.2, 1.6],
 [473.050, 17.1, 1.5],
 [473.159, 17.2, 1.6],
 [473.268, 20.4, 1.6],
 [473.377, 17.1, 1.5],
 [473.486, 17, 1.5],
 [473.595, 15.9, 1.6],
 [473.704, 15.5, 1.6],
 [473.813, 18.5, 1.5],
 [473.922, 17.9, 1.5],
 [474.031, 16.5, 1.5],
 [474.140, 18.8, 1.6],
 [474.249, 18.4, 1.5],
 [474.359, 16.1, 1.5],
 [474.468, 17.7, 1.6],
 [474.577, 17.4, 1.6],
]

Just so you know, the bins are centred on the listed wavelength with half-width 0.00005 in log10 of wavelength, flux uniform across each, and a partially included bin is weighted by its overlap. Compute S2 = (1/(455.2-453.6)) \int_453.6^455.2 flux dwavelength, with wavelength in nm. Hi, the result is 17.8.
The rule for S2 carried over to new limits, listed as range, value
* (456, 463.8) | 17.8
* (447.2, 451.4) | 17.7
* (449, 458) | 17.6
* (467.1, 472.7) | 17.8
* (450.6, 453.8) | 17.2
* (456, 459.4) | 17.9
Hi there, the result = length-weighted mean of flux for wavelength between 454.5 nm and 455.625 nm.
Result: 16.9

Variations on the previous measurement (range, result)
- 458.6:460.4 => 18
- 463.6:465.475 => 17.5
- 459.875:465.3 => 17.7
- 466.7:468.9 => 17.8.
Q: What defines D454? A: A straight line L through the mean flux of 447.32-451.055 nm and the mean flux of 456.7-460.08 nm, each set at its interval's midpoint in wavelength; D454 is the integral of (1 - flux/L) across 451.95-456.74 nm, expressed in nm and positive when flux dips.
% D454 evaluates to 0.12 nm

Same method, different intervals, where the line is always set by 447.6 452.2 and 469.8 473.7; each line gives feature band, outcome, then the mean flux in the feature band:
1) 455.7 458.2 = -0.04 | 17.9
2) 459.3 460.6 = 0.00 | 17.5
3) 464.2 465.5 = 0.02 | 17.3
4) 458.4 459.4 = -0.03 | 18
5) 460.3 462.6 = -0.03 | 17.8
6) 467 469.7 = -0.08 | 18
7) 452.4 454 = 0.05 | 17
